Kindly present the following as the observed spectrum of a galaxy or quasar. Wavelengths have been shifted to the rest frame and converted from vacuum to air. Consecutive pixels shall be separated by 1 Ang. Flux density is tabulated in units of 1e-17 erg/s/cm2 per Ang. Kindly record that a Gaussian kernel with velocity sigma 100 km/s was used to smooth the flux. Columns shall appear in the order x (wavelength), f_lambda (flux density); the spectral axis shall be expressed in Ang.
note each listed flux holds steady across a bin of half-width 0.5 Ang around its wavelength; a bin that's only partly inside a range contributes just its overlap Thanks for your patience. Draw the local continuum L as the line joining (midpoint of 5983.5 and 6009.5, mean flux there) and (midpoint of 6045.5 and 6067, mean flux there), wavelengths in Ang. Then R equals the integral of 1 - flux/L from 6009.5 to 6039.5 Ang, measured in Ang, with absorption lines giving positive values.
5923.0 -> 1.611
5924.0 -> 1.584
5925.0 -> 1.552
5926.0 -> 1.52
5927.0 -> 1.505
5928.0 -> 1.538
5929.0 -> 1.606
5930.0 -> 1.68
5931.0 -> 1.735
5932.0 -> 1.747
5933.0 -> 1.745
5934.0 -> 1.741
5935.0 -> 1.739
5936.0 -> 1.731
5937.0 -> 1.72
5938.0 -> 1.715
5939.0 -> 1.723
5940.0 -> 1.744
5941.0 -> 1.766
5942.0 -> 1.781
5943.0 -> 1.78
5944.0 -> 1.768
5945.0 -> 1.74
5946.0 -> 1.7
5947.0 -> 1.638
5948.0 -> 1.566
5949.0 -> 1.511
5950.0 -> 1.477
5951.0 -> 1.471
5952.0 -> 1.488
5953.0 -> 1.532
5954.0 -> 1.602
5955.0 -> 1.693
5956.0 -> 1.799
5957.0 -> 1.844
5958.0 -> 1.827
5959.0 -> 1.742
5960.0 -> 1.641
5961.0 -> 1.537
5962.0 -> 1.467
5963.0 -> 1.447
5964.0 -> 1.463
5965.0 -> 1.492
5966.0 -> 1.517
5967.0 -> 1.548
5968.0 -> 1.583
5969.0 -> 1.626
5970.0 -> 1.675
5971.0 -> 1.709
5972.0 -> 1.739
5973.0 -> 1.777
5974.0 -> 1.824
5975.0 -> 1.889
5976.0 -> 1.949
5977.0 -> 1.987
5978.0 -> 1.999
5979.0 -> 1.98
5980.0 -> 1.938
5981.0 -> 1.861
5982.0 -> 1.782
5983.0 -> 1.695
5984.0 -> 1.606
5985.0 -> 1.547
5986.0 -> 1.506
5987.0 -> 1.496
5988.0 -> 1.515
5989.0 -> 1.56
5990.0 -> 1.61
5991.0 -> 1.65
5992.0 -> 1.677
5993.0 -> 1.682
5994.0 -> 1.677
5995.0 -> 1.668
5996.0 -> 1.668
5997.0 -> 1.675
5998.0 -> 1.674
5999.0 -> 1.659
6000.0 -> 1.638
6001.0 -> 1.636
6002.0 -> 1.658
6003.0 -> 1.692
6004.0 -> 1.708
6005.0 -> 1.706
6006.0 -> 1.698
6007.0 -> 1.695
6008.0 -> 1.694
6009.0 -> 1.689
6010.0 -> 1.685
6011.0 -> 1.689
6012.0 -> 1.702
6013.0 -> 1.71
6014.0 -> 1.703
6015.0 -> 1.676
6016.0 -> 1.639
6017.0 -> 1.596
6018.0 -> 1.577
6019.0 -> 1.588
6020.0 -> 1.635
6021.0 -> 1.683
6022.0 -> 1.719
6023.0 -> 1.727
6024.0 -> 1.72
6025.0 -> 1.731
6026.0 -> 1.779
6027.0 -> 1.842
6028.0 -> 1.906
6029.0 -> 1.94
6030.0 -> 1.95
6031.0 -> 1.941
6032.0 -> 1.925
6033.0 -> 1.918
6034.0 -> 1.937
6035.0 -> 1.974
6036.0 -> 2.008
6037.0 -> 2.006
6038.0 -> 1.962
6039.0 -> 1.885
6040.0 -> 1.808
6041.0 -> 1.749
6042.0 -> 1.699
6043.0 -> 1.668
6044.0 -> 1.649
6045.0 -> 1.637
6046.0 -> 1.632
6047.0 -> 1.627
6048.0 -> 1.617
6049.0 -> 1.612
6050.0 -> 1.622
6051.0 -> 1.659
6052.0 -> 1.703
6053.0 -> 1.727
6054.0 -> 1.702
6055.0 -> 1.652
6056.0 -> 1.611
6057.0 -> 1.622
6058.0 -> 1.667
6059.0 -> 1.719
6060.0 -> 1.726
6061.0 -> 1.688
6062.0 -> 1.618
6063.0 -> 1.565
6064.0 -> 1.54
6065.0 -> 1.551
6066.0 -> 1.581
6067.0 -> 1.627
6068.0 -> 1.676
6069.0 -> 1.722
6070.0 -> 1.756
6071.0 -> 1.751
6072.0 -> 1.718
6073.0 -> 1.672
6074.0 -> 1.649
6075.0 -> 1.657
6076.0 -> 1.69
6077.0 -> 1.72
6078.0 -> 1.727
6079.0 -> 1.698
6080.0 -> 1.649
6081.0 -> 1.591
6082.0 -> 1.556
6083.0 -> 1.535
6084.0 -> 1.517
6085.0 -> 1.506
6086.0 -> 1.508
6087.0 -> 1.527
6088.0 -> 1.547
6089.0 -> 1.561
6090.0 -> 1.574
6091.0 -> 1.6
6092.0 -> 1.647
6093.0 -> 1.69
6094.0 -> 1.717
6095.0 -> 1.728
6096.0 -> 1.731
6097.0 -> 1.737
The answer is -2.8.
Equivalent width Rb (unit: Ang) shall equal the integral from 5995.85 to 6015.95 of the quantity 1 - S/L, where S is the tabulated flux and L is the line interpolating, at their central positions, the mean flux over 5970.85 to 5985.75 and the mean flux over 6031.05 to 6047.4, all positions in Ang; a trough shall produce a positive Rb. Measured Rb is 1.5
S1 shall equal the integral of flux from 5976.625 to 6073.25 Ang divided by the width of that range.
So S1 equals 1.71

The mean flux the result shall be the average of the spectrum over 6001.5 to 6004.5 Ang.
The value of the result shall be 1.69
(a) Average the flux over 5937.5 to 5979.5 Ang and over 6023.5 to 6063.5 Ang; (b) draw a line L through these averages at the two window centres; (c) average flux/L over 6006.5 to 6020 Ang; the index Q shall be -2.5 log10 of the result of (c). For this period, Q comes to 0.04 mag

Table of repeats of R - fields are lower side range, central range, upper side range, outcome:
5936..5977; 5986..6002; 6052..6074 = 0.4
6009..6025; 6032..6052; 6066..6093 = -1.4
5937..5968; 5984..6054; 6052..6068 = -3.1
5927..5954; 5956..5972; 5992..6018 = 0.5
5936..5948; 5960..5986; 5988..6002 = -0.3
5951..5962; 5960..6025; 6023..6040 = 3.3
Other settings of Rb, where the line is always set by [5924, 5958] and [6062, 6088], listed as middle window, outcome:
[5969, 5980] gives -1.27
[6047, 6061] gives -0.28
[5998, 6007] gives -0.16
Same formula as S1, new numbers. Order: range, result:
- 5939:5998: 1.68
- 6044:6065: 1.65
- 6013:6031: 1.74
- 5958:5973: 1.6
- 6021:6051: 1.8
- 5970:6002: 1.72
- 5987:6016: 1.66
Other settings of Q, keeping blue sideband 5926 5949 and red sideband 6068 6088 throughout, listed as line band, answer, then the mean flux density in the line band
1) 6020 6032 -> -0.10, 1.81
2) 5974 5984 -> -0.12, 1.88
